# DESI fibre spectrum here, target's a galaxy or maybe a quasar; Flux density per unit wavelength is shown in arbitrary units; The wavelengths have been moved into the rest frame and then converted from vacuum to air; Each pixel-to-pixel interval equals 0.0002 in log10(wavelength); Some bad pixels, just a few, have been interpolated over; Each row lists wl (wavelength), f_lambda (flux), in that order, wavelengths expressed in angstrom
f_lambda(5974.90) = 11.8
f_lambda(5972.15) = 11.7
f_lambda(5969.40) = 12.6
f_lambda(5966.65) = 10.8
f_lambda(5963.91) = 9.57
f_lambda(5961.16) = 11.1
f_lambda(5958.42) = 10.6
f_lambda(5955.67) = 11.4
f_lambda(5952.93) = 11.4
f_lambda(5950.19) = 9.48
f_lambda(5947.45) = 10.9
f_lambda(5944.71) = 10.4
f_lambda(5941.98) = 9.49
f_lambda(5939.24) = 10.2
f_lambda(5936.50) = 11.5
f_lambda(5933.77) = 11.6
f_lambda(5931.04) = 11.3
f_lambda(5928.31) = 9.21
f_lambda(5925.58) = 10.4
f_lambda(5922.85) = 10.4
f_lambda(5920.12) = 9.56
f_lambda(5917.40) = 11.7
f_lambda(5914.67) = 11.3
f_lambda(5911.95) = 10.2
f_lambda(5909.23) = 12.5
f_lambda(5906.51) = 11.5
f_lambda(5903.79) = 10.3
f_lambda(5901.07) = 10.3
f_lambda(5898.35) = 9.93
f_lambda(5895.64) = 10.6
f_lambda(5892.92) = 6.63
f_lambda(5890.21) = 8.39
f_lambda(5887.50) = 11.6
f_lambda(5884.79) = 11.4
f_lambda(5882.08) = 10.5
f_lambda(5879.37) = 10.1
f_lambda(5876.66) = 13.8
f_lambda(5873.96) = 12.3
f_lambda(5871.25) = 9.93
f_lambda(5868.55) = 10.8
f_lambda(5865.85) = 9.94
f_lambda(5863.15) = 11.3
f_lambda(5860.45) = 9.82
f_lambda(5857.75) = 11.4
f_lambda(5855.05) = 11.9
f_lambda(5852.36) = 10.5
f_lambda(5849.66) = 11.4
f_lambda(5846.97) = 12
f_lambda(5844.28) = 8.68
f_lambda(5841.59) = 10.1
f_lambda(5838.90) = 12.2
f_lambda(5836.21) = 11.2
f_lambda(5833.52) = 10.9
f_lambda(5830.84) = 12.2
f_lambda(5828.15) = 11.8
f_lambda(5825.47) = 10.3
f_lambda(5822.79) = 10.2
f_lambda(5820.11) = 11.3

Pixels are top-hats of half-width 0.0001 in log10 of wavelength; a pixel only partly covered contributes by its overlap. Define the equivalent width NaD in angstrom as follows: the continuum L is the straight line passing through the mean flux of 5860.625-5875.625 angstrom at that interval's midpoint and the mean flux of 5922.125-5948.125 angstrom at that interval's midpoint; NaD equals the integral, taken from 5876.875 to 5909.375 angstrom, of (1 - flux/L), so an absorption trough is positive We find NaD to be 1.13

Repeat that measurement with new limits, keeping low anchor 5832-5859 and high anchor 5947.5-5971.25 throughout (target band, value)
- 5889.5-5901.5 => 2.0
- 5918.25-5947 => 1.3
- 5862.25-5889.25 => -0.3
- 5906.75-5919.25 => -0.5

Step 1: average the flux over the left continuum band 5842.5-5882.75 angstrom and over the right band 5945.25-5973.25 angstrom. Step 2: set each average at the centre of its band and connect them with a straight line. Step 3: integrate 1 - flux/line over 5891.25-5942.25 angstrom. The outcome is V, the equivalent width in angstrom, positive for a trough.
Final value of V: 2.2 angstrom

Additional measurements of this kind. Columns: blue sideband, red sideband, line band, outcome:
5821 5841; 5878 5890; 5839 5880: -0.3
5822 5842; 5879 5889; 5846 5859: -0.4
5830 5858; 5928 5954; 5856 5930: 1.7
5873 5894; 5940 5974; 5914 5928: 0.2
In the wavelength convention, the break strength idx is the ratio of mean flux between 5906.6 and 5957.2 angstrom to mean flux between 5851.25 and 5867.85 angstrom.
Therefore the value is 0.99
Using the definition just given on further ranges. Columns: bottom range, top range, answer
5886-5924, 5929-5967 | 1.03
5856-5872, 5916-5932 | 0.98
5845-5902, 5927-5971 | 1.01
